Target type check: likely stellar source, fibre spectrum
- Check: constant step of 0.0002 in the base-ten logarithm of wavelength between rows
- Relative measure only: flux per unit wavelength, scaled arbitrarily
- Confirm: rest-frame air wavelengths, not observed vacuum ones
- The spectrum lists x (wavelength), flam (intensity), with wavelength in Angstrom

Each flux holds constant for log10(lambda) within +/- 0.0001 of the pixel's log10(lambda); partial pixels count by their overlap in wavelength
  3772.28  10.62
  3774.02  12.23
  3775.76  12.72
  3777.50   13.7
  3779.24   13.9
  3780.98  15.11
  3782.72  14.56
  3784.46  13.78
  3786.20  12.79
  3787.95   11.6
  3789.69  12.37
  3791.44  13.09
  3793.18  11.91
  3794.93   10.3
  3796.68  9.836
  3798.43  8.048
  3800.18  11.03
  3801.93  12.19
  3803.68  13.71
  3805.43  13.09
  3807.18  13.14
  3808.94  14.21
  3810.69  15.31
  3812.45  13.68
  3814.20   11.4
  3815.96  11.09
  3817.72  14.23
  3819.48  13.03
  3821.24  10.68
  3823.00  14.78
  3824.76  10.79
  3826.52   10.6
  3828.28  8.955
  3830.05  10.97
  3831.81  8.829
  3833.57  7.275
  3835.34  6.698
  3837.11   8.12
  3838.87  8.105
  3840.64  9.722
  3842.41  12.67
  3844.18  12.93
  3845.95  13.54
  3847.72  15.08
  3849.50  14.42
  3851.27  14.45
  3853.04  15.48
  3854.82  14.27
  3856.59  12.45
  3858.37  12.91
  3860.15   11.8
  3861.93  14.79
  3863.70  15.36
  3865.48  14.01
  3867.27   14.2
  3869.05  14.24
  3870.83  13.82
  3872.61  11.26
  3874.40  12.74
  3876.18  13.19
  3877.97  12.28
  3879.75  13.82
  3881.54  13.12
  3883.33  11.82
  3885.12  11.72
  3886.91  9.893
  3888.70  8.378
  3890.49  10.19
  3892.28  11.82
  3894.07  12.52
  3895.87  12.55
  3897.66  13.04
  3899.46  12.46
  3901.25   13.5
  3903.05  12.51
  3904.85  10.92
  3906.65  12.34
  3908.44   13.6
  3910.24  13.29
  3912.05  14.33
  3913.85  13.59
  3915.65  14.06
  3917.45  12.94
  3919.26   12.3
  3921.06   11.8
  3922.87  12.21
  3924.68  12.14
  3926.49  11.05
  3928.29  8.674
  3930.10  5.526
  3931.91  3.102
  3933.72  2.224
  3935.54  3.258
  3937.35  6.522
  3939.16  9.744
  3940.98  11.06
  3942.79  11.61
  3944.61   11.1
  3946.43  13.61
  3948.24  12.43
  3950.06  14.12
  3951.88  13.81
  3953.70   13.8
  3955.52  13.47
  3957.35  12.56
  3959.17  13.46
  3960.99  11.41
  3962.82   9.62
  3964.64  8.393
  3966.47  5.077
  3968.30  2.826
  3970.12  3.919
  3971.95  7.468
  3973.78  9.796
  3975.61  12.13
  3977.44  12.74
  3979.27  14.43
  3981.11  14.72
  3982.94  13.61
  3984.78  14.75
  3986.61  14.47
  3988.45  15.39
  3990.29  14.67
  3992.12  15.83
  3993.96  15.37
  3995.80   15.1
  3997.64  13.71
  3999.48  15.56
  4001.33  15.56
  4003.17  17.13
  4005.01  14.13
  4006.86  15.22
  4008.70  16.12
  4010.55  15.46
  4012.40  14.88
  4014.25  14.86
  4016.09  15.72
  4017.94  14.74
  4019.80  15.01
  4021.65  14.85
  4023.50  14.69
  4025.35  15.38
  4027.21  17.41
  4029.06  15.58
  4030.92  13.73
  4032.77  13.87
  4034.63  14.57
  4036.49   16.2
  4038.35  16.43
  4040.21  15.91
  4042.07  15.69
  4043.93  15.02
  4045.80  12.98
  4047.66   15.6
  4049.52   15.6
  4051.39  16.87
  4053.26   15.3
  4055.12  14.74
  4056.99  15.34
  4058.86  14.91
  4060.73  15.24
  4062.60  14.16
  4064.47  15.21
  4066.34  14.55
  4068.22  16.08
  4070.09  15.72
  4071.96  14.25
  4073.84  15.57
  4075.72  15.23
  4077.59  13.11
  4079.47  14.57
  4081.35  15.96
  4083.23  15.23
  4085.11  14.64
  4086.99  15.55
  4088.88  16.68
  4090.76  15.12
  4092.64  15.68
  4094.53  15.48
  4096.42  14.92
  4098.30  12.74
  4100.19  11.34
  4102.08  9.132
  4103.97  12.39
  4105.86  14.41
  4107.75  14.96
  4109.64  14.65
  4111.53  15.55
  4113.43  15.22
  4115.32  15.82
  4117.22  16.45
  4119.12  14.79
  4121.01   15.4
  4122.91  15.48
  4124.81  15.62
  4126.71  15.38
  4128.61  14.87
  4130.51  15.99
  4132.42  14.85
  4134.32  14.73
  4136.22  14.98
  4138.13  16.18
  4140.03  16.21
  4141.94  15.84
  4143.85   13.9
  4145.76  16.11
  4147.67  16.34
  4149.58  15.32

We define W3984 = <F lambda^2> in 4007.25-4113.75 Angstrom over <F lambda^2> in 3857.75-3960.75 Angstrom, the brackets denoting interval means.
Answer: 1.4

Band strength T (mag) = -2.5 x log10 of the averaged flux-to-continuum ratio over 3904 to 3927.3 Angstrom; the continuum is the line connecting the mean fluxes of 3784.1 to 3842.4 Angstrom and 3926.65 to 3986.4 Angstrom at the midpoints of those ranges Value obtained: -0.21 mag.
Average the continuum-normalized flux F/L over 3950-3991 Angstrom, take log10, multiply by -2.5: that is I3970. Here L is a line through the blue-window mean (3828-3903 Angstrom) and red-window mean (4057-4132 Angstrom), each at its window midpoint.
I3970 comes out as 0.16 mag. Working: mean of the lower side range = 12.2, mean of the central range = 11.5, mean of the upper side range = 14.8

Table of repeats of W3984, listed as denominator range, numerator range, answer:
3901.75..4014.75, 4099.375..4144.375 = 1.34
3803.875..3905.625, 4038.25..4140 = 1.37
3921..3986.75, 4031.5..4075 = 1.55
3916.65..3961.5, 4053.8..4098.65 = 1.53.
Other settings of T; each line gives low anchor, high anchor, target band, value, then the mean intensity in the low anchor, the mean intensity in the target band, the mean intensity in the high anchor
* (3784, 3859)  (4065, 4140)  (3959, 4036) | 0.03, 11.9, 13.4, 14.9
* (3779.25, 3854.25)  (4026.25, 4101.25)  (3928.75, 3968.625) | 0.39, 12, 9.58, 15.1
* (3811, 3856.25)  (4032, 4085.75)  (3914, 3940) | 0.40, 11.7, 9.1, 15.1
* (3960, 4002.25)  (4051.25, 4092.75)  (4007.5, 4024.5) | -0.15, 12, 15.2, 15.2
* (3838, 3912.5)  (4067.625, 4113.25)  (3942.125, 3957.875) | 0.03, 12.7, 13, 14.5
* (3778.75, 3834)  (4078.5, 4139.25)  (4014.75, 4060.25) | -0.08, 12.1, 15.3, 14.8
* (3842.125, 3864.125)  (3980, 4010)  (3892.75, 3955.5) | 0.27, 13.9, 11.3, 15.1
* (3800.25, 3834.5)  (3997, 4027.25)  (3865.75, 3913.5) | 0.06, 12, 12.5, 15.3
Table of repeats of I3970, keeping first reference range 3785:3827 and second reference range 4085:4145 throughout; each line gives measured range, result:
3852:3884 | -0.06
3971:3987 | 0.09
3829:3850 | 0.18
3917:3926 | 0.09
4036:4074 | -0.07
